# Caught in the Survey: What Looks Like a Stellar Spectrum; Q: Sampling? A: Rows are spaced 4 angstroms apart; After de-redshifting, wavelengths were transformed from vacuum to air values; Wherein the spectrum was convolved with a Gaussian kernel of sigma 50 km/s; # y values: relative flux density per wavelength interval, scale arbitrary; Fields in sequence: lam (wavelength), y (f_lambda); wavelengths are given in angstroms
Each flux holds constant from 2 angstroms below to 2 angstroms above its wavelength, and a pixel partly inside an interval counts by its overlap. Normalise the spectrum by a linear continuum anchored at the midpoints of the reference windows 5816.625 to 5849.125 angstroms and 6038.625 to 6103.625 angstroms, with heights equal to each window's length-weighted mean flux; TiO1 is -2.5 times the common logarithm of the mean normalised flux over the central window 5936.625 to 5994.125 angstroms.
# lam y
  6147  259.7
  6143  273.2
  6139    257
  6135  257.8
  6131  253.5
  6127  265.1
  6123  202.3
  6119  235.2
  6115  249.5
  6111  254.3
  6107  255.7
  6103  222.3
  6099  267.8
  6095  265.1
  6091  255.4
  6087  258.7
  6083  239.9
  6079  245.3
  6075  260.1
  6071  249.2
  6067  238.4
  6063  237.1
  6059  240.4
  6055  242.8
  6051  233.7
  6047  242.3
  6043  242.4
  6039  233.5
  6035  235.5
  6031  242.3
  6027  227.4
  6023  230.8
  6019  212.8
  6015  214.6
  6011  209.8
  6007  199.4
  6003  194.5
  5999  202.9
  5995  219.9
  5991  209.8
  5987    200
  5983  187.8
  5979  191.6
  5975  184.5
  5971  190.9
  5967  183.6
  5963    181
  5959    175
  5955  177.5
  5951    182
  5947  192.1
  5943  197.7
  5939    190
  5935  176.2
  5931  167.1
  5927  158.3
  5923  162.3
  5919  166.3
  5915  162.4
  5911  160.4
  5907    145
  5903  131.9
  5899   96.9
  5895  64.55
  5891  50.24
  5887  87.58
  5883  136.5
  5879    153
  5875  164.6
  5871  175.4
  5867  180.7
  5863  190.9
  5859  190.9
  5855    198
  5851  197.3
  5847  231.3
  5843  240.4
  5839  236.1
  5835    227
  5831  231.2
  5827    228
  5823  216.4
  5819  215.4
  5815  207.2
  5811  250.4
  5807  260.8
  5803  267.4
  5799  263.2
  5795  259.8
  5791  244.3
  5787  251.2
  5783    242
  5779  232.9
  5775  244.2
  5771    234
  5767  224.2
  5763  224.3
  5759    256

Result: 0.25 mag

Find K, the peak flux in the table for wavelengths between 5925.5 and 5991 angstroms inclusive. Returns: 209.8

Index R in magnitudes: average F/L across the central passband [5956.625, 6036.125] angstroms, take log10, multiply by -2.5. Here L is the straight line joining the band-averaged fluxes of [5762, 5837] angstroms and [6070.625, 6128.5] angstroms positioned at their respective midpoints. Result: 0.20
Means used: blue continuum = 238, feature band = 204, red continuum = 248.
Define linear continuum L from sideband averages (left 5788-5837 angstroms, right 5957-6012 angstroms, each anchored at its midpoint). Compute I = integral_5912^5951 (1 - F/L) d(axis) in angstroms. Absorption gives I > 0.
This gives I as 6.3 angstroms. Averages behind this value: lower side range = 240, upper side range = 195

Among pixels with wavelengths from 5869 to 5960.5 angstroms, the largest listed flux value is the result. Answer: 197.7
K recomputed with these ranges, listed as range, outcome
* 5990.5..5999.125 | 219.9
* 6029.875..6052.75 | 242.4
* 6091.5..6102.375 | 267.8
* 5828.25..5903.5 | 240.4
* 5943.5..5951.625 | 192.1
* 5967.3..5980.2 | 191.6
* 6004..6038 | 242.3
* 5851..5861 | 198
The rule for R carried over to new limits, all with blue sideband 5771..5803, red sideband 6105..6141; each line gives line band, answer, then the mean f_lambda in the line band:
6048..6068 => 0.04 mag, 239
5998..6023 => 0.19 mag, 208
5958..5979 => 0.32 mag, 184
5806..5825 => 0.09 mag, 228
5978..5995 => 0.23 mag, 200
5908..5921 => 0.47 mag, 162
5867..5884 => 0.47 mag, 161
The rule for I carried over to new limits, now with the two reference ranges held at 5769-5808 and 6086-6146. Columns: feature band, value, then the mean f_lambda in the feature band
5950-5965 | 4.31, 179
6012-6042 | 2.75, 228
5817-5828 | 1.35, 219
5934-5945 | 2.70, 189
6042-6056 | 0.62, 240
